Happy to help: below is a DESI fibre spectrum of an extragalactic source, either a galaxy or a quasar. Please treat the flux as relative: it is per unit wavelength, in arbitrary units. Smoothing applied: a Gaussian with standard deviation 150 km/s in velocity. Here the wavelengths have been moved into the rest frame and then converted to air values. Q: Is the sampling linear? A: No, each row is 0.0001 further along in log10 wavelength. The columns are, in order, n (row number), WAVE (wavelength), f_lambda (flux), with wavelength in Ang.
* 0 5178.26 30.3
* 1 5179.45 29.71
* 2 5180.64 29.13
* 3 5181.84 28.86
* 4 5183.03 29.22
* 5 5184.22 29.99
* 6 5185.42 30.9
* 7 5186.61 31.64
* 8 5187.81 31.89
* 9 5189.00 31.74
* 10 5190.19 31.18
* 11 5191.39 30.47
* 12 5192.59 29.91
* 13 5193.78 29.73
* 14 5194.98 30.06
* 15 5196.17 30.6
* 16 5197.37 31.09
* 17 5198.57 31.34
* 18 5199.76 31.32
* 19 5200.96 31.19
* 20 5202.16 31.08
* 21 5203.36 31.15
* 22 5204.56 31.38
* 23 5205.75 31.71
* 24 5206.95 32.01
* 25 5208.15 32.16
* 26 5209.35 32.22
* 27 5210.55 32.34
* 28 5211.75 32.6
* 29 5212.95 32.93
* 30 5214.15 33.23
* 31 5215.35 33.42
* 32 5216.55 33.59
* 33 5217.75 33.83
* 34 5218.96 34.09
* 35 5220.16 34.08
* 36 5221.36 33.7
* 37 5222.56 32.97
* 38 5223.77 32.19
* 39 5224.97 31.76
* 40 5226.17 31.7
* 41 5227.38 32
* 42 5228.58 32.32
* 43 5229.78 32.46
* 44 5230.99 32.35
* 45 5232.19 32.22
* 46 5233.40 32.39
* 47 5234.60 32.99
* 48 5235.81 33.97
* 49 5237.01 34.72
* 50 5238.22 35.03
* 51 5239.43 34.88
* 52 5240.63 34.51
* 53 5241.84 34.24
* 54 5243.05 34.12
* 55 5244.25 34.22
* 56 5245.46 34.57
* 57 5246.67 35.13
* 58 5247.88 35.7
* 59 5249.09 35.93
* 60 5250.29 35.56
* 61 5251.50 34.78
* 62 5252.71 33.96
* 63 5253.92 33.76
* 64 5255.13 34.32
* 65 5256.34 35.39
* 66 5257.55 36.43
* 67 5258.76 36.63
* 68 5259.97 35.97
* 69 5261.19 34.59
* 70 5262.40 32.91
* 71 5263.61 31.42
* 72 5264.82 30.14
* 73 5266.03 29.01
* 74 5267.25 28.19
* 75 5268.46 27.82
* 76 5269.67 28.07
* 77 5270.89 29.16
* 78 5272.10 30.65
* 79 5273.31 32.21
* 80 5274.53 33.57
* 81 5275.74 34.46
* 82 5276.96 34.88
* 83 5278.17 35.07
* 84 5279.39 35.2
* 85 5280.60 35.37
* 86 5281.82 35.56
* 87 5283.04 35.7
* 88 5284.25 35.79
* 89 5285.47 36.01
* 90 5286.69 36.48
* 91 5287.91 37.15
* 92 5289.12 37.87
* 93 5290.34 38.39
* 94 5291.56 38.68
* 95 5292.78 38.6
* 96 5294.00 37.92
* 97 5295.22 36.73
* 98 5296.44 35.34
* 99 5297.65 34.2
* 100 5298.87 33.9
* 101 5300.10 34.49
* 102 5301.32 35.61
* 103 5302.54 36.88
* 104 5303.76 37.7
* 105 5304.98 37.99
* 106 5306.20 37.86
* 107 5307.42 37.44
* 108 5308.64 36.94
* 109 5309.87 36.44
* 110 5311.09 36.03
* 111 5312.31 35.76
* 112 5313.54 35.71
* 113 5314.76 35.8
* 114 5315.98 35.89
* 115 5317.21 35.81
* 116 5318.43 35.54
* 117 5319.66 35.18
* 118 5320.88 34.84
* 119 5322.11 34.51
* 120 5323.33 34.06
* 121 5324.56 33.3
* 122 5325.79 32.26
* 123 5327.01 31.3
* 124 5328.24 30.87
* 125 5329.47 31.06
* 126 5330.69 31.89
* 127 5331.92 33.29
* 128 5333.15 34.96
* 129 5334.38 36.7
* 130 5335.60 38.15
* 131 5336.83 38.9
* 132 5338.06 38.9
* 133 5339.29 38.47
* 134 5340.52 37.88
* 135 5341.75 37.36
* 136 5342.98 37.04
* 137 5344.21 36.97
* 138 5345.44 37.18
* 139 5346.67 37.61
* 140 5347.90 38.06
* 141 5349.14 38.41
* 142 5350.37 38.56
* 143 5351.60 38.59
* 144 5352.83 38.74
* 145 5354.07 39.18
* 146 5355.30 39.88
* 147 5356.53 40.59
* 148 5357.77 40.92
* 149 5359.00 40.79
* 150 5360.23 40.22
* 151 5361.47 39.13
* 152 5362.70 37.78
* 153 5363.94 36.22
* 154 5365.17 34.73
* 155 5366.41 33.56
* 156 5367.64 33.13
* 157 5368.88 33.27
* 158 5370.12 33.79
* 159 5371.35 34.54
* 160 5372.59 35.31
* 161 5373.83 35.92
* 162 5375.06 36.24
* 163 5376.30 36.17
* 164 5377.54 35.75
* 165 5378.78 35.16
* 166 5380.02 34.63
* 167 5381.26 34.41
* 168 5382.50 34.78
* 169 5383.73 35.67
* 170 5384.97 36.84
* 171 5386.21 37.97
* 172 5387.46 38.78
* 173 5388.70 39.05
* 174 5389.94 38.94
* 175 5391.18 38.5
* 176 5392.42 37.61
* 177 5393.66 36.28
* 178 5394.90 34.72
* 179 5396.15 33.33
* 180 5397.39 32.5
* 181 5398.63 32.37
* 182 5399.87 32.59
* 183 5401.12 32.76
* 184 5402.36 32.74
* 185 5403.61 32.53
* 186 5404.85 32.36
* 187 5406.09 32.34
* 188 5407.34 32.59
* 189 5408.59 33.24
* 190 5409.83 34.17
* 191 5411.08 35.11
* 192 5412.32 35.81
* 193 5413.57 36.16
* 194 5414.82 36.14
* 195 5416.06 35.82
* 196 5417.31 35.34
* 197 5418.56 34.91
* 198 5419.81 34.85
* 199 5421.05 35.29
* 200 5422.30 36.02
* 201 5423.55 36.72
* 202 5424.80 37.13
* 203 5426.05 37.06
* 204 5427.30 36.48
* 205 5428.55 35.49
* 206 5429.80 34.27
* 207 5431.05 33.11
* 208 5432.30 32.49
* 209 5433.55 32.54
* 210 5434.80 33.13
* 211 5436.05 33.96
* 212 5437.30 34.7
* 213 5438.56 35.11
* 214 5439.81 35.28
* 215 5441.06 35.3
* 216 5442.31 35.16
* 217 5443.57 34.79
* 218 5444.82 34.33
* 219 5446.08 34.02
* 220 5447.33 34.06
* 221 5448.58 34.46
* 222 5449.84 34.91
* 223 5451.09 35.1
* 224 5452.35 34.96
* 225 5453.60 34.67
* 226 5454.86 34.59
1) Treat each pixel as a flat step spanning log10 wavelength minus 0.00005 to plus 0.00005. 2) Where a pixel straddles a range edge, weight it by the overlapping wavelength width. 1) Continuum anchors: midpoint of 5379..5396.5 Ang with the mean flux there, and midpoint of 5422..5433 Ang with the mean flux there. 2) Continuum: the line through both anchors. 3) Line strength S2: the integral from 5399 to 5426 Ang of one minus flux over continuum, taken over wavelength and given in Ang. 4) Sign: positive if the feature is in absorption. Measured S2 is 0.95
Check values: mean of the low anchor 36.5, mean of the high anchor 35.4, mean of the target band 34.5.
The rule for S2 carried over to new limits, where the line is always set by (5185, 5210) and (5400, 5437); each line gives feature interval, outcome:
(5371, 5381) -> -0.5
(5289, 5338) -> -4.1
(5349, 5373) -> -2.7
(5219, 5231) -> -0.4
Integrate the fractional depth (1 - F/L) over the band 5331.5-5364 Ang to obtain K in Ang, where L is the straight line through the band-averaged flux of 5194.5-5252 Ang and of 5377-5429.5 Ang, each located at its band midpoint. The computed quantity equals -3.4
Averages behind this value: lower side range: 33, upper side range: 35.3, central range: 38.2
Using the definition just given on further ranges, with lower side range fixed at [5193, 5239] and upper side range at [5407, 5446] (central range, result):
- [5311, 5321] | -0.61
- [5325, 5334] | 0.37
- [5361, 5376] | -0.47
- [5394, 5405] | 0.51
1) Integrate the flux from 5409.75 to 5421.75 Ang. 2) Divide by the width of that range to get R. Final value 35.4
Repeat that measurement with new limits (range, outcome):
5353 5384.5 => 36.5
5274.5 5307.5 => 36.3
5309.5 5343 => 35.2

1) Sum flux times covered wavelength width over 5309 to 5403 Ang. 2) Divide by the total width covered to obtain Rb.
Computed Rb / 36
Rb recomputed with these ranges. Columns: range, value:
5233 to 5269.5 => 33.7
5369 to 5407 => 35.1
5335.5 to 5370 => 37.8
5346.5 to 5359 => 39.2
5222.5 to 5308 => 34.4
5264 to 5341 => 34.9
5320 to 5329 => 33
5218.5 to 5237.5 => 32.9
